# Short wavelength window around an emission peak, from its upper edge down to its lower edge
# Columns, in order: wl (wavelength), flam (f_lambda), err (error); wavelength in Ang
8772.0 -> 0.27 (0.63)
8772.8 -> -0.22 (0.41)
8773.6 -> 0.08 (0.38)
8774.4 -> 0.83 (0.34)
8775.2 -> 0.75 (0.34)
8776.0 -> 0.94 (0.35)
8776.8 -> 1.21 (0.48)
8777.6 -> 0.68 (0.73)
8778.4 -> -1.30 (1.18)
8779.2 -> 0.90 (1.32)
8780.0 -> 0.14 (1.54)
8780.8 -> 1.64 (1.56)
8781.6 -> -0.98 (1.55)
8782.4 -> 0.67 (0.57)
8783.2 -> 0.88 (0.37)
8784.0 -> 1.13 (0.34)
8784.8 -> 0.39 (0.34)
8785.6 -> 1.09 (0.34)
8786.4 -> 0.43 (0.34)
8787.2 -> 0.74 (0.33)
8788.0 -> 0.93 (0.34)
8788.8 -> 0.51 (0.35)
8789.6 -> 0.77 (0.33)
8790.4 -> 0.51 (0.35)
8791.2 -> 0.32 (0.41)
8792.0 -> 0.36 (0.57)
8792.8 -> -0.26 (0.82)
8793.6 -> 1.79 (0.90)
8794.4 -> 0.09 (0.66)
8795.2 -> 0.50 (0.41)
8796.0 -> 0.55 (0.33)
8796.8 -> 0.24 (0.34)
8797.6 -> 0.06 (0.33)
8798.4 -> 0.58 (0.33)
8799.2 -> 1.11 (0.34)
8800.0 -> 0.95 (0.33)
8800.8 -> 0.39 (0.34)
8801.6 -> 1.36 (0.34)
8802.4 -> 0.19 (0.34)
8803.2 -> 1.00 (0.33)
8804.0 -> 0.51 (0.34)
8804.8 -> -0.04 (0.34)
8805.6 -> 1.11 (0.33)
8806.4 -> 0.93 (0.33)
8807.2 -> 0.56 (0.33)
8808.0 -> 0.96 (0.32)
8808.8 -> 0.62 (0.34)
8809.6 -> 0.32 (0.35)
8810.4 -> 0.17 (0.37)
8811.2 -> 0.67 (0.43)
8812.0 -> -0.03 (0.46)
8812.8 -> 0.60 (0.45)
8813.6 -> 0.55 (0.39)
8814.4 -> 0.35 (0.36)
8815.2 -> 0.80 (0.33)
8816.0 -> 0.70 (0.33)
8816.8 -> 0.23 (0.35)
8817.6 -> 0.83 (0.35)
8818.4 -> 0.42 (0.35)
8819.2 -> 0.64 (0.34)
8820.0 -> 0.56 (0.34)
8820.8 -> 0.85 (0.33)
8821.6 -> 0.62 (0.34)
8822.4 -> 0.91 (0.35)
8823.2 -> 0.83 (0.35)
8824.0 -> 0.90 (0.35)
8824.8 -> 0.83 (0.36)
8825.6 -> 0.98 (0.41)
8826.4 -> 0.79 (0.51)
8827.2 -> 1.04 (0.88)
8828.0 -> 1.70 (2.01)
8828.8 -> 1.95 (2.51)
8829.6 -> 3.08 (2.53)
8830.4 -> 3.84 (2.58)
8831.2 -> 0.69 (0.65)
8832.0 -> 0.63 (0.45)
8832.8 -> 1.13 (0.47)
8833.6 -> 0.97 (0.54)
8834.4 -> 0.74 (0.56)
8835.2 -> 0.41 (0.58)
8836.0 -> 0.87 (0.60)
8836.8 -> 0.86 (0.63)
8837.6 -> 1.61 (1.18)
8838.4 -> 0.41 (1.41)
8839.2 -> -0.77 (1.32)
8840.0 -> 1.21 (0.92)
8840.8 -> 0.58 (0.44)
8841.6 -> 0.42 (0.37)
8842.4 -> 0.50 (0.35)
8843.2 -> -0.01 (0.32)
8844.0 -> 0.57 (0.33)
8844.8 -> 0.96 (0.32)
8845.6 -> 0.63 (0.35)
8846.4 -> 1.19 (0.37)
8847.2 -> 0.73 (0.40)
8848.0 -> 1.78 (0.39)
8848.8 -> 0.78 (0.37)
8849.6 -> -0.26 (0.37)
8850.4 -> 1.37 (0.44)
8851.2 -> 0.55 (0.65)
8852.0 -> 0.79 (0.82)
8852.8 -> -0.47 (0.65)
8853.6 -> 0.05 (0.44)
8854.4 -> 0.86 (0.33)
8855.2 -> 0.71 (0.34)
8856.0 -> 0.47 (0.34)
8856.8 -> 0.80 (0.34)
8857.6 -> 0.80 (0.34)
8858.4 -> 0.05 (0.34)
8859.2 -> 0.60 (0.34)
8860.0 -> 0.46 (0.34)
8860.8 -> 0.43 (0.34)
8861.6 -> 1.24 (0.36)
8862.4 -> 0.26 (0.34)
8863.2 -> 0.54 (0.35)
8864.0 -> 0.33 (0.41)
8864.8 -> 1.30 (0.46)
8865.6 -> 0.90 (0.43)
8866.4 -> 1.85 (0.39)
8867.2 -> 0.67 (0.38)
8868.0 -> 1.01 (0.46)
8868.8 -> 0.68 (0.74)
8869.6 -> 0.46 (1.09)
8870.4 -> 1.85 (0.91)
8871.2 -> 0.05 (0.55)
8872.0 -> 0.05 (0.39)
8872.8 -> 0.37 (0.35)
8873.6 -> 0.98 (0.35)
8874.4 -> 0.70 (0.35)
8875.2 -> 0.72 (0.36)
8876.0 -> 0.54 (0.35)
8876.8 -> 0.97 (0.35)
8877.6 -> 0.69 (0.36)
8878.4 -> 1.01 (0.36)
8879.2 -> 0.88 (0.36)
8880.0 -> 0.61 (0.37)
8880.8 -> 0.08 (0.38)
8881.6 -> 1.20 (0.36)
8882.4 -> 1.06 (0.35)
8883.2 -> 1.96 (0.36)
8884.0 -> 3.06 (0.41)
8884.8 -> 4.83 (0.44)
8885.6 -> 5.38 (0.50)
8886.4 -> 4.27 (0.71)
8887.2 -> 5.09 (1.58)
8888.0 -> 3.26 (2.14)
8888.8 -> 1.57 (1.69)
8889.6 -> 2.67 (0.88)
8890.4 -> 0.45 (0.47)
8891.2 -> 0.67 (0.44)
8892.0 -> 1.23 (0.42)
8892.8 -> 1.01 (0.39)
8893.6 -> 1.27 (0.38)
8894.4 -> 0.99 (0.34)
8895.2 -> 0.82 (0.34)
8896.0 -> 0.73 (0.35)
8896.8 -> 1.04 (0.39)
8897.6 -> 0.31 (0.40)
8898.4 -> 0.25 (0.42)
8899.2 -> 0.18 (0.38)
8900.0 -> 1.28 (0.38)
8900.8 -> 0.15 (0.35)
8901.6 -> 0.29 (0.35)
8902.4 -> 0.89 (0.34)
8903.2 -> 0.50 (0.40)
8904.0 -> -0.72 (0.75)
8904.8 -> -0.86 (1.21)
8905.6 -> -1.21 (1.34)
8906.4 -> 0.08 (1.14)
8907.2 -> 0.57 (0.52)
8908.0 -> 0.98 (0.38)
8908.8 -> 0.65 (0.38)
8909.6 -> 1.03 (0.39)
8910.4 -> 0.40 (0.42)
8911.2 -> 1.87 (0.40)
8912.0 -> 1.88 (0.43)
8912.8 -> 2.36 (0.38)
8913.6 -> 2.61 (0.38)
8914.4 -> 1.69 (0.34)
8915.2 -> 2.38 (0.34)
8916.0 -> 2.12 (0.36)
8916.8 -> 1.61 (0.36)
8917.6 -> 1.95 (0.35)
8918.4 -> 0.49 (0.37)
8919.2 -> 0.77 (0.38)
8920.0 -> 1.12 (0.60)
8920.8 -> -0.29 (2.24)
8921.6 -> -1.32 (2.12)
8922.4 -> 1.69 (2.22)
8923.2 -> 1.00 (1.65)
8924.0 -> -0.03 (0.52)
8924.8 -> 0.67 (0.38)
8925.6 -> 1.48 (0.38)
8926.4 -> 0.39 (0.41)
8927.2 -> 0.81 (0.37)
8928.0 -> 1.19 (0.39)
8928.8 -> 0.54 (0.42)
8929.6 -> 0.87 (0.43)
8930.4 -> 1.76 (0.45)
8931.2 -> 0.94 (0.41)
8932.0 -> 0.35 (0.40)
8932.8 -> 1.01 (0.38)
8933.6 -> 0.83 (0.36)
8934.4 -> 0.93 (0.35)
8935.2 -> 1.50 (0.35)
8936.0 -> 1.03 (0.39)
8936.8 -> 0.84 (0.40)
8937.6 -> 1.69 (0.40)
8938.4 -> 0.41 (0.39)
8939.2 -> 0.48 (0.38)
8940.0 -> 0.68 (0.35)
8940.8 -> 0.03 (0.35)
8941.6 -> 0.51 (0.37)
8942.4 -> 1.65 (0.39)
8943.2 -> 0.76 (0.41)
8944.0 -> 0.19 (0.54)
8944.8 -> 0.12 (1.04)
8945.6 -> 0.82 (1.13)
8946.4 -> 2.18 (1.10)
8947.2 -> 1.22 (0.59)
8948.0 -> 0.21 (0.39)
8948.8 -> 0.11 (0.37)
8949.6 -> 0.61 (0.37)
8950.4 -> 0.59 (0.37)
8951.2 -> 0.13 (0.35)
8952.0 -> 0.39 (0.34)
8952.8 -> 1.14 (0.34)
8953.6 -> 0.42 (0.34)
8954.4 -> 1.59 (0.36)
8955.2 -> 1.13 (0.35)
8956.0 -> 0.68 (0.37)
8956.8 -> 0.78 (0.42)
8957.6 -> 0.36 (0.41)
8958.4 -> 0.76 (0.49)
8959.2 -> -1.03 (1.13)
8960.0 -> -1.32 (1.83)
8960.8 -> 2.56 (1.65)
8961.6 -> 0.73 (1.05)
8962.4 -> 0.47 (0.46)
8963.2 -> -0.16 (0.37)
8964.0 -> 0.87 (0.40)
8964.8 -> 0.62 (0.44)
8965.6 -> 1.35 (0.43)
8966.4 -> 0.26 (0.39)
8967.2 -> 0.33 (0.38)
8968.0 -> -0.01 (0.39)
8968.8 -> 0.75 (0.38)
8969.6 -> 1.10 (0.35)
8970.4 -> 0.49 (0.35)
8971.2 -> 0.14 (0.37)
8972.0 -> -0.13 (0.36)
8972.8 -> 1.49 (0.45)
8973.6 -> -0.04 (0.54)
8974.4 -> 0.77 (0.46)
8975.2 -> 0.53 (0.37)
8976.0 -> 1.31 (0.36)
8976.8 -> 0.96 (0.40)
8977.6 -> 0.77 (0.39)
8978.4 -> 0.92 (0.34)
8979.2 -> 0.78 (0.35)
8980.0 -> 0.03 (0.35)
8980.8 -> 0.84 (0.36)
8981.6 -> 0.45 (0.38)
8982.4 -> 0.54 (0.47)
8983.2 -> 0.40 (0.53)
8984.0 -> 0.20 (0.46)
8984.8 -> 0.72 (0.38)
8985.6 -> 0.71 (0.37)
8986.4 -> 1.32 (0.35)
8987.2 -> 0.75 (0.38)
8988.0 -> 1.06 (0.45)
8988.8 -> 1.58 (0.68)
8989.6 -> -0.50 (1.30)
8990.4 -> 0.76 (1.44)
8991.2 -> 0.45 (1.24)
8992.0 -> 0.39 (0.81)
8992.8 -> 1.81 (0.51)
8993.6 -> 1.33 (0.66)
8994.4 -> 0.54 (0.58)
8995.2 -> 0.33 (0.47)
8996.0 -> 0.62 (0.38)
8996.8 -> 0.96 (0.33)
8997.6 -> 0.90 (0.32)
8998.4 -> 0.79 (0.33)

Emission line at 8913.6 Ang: [N II] 6583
